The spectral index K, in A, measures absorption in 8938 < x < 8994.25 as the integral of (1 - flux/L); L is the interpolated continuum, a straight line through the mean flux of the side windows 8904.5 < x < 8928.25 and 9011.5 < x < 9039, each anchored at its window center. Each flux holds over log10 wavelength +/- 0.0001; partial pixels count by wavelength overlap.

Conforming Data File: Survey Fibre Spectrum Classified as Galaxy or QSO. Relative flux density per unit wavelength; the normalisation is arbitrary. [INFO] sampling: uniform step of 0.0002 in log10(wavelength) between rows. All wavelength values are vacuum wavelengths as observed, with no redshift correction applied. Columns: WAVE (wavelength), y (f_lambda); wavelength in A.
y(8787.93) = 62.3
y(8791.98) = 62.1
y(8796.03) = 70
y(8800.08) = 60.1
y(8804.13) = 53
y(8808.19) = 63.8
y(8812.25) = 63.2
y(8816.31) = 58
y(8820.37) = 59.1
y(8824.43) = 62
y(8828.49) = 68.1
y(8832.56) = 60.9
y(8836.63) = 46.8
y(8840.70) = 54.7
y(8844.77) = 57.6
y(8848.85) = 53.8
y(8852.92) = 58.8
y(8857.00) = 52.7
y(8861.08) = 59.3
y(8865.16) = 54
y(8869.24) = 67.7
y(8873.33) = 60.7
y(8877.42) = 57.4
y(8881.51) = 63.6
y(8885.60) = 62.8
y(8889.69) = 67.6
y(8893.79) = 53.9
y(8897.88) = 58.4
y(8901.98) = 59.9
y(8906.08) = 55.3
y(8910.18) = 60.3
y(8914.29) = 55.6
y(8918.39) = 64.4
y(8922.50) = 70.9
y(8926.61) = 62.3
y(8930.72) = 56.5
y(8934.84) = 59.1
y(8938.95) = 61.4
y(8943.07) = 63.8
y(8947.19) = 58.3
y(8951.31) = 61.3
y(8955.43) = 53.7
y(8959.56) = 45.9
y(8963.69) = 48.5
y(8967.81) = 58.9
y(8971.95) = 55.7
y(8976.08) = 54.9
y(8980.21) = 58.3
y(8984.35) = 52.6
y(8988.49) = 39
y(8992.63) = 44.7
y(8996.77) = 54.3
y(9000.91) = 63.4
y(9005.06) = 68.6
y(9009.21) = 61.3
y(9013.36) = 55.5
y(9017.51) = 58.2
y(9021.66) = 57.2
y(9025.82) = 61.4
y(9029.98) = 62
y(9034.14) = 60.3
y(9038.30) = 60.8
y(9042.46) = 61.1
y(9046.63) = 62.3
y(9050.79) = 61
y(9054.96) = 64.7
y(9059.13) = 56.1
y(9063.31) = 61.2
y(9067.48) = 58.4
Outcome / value 6.1 A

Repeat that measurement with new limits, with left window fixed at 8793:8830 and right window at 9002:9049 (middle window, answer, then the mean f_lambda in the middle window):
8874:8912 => 0.95 A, 59.9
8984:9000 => 3.34 A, 48.3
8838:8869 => 2.67 A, 56.3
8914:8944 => -0.36 A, 62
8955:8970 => 2.35 A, 51.5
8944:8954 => 0.22 A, 59.9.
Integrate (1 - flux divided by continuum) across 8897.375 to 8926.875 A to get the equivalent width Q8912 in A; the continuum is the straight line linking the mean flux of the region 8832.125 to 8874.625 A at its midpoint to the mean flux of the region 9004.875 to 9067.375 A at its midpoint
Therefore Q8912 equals -1.5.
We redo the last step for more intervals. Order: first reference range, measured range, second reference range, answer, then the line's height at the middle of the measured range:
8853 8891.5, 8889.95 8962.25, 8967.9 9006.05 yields -1.69 A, 57.7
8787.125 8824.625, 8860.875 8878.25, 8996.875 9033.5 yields 0.29 A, 61.1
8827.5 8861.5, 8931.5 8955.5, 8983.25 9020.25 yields -1.77 A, 55.8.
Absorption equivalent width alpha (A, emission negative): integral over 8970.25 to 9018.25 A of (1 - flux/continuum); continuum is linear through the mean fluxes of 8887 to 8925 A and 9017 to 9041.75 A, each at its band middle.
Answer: 3.9 A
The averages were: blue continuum 60.8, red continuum 60.2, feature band 55.5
